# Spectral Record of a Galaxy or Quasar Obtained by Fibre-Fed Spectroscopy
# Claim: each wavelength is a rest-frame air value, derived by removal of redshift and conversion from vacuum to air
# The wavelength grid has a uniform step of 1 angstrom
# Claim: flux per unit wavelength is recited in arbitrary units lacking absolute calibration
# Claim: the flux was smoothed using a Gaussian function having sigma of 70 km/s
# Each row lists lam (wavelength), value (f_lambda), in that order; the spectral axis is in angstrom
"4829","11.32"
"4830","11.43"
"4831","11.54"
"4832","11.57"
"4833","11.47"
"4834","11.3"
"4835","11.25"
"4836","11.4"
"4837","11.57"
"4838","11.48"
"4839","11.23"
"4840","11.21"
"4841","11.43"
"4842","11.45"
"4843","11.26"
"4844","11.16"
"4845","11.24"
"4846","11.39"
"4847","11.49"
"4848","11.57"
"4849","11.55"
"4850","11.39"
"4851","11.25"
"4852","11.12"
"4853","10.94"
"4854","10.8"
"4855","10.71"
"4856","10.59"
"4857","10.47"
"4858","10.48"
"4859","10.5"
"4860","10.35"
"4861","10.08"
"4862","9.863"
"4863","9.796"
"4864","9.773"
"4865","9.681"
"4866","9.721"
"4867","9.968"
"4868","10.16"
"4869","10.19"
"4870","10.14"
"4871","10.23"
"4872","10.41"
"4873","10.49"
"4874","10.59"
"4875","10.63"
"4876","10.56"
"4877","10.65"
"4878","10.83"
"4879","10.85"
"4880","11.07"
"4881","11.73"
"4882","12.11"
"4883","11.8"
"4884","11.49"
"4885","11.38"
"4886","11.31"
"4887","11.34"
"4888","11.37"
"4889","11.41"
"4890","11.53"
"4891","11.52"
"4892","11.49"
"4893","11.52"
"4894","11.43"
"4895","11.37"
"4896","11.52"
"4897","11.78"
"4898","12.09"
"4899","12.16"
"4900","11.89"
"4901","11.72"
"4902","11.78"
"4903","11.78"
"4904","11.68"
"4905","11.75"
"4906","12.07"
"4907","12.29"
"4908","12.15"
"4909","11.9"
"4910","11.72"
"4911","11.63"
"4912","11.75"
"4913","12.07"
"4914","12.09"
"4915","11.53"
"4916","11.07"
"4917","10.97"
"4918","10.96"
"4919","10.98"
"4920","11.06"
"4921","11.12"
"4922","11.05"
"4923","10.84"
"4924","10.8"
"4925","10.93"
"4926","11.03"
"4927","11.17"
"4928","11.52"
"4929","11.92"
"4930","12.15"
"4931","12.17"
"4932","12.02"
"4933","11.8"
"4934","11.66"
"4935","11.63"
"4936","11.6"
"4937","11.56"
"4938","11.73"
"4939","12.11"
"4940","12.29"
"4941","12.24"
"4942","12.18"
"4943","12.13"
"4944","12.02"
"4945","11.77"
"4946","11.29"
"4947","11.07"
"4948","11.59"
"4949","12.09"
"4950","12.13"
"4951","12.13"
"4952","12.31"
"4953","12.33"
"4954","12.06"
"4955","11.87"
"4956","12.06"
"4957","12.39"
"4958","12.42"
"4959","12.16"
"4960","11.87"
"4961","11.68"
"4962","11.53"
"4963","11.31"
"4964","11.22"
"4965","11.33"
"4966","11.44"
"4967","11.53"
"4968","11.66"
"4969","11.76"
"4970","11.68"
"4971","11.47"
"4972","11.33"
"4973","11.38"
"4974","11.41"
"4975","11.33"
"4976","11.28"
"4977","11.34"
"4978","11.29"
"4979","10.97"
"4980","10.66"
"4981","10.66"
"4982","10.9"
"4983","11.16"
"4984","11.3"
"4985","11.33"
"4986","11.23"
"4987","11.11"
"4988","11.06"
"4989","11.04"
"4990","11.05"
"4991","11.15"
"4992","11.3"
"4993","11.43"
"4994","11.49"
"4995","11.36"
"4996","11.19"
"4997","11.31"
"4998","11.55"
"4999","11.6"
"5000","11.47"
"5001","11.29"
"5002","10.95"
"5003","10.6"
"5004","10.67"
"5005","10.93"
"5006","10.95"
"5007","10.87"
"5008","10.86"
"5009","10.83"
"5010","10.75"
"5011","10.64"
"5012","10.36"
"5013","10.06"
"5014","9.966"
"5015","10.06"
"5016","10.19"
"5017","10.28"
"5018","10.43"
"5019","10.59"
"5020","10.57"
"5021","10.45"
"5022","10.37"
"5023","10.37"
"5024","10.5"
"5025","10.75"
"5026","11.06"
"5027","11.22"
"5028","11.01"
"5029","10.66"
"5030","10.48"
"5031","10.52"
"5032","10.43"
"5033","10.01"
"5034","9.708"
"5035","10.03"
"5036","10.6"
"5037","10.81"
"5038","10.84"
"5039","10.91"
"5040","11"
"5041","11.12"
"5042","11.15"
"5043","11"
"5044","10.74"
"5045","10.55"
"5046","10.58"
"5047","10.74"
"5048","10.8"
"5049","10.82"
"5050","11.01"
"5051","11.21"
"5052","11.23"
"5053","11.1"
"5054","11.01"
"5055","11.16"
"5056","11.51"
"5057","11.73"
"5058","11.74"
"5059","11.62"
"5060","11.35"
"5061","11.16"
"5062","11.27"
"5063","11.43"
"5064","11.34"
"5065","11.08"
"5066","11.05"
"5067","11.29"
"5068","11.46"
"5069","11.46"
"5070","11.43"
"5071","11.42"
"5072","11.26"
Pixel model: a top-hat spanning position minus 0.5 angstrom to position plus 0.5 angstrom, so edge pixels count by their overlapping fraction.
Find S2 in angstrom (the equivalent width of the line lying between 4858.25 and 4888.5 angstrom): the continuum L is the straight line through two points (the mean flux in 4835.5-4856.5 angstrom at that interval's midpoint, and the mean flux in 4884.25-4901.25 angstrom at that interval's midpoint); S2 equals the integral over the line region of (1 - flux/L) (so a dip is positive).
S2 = 2.1 angstrom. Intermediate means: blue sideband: 11.2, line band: 10.6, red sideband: 11.6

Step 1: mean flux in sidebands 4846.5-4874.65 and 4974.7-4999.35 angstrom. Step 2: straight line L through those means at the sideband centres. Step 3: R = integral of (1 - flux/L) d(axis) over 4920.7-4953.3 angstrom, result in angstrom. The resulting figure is -2.33 angstrom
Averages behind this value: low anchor 10.5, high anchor 11.2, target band 11.7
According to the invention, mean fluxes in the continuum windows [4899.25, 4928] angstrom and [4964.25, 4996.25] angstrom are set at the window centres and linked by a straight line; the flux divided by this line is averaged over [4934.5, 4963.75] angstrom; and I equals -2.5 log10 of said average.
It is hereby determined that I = -0.05 mag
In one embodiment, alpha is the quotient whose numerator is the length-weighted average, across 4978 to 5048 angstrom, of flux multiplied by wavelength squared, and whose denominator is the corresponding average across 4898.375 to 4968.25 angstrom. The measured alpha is 0.95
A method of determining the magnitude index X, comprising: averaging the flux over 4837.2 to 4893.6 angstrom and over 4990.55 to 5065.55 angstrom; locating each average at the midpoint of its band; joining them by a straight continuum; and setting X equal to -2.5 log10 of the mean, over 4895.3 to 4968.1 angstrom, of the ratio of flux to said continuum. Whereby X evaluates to -0.08 mag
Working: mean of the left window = 10.9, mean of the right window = 10.9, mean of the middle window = 11.7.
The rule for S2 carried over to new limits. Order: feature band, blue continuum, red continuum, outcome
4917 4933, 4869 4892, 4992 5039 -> -0.5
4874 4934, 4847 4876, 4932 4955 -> -1.5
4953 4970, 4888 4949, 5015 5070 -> -0.6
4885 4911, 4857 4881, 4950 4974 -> -2.2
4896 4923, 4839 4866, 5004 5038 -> -2.3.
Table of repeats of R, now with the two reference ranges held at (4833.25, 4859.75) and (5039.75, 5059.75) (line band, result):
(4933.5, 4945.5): -0.8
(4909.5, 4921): -0.3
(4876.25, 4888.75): -0.2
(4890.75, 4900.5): -0.5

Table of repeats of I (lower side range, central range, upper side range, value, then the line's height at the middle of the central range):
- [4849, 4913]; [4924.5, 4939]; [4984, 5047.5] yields -0.06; 11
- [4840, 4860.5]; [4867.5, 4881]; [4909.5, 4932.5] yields 0.06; 11.2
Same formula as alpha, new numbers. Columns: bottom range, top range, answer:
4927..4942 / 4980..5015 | 0.95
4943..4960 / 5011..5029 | 0.90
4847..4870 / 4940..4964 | 1.18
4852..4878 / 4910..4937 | 1.13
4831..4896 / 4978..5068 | 1.06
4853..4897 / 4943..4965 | 1.13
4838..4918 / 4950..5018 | 1.05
